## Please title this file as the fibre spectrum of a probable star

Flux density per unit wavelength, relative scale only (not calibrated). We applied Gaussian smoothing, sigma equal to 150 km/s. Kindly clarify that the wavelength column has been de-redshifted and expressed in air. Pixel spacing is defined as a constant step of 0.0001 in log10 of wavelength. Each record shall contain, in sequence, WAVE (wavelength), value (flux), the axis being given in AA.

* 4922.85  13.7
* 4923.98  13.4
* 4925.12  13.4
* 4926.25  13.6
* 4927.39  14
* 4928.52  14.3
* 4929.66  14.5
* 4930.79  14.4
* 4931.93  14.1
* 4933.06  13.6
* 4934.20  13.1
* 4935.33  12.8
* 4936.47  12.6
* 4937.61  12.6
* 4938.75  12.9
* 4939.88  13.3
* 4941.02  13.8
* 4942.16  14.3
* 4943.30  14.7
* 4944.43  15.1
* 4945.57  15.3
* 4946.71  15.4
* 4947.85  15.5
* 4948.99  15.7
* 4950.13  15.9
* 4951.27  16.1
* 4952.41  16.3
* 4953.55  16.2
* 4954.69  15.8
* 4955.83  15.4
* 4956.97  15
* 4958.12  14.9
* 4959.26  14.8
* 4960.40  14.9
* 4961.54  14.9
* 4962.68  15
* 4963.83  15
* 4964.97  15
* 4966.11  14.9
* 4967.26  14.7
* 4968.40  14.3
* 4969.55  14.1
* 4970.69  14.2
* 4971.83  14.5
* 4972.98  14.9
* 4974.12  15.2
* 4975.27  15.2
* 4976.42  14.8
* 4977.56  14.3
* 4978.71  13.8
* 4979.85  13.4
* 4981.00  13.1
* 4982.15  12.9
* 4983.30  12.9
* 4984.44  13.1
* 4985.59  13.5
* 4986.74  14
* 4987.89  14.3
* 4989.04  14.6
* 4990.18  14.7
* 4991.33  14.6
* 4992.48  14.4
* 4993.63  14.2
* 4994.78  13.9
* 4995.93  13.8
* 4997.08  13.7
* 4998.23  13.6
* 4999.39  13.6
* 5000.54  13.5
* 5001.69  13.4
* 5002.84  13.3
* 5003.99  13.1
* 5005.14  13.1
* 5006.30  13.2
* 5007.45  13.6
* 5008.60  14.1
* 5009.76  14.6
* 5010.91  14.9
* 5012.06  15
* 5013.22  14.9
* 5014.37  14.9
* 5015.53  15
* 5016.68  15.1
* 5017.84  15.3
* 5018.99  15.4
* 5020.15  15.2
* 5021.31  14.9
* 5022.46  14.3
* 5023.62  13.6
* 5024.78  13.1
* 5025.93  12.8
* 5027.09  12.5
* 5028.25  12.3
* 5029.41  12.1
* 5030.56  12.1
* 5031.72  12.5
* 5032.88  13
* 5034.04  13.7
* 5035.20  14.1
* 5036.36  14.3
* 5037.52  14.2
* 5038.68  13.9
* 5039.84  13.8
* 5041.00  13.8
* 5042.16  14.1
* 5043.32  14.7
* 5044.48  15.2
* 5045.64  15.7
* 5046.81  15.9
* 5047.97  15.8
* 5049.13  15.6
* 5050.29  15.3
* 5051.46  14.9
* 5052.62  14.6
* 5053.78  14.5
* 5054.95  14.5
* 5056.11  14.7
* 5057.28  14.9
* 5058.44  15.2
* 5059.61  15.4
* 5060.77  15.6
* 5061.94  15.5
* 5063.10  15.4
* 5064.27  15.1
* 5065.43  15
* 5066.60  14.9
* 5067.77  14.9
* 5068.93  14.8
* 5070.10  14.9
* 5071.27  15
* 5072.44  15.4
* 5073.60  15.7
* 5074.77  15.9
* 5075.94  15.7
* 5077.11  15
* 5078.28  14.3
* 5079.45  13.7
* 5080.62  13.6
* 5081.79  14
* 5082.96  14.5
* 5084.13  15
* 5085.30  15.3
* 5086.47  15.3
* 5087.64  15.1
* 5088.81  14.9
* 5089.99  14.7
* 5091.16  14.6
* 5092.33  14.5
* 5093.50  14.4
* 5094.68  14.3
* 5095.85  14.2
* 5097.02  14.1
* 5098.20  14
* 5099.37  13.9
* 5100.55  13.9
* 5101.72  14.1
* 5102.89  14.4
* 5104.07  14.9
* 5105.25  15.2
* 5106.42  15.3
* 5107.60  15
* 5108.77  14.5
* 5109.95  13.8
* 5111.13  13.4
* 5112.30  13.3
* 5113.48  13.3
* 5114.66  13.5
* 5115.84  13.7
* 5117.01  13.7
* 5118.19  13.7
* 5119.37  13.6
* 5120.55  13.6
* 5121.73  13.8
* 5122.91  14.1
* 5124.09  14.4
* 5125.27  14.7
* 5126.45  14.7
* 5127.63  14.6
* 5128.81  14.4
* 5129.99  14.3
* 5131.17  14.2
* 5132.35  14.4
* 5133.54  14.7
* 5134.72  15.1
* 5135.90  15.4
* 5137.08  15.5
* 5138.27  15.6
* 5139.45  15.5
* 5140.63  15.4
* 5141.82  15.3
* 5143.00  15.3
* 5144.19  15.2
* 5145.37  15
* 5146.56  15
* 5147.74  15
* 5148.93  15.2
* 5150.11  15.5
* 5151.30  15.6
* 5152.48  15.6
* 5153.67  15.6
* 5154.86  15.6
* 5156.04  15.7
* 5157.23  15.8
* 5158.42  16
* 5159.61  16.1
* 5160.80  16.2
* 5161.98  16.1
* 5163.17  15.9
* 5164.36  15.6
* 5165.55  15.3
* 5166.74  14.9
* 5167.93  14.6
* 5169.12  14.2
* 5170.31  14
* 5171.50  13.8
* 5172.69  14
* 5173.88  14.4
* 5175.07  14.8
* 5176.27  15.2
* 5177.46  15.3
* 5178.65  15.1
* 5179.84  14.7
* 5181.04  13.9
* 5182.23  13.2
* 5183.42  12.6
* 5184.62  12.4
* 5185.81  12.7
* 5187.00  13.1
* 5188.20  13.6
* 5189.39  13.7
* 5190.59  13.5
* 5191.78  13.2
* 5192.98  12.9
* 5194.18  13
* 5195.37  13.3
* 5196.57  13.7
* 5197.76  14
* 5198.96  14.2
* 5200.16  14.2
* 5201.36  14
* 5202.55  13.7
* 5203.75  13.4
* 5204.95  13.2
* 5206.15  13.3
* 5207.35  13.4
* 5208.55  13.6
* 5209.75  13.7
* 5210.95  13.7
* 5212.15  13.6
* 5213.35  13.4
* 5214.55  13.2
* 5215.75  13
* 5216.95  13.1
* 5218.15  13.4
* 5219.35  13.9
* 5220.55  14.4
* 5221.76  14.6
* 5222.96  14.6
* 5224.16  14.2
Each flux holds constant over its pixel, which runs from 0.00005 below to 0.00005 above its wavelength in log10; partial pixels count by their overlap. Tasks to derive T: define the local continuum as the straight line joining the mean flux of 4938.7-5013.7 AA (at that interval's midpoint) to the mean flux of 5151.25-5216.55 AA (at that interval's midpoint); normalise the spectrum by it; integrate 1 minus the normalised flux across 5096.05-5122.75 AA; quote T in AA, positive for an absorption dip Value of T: 0.47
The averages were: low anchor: 14.4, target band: 14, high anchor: 14.2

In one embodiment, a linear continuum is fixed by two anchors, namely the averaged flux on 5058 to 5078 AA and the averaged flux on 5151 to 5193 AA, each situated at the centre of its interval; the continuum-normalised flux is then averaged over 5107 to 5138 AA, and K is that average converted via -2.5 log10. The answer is 0.05 mag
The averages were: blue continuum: 15.2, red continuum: 14.6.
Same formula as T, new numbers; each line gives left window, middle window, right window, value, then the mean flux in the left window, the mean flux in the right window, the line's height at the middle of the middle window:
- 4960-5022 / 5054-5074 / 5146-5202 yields -1.0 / 14.3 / 14.5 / 14.4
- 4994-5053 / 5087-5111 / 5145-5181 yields 0.3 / 14.1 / 15.2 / 14.7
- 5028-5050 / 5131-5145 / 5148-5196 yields -0.7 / 14.1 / 14.5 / 14.4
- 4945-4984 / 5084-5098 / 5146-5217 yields -0.2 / 14.8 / 14.3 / 14.5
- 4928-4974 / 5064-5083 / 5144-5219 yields -0.5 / 14.6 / 14.3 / 14.4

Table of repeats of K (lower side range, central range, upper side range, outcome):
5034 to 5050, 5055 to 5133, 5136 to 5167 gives 0.039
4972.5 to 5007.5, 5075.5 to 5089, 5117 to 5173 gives -0.012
